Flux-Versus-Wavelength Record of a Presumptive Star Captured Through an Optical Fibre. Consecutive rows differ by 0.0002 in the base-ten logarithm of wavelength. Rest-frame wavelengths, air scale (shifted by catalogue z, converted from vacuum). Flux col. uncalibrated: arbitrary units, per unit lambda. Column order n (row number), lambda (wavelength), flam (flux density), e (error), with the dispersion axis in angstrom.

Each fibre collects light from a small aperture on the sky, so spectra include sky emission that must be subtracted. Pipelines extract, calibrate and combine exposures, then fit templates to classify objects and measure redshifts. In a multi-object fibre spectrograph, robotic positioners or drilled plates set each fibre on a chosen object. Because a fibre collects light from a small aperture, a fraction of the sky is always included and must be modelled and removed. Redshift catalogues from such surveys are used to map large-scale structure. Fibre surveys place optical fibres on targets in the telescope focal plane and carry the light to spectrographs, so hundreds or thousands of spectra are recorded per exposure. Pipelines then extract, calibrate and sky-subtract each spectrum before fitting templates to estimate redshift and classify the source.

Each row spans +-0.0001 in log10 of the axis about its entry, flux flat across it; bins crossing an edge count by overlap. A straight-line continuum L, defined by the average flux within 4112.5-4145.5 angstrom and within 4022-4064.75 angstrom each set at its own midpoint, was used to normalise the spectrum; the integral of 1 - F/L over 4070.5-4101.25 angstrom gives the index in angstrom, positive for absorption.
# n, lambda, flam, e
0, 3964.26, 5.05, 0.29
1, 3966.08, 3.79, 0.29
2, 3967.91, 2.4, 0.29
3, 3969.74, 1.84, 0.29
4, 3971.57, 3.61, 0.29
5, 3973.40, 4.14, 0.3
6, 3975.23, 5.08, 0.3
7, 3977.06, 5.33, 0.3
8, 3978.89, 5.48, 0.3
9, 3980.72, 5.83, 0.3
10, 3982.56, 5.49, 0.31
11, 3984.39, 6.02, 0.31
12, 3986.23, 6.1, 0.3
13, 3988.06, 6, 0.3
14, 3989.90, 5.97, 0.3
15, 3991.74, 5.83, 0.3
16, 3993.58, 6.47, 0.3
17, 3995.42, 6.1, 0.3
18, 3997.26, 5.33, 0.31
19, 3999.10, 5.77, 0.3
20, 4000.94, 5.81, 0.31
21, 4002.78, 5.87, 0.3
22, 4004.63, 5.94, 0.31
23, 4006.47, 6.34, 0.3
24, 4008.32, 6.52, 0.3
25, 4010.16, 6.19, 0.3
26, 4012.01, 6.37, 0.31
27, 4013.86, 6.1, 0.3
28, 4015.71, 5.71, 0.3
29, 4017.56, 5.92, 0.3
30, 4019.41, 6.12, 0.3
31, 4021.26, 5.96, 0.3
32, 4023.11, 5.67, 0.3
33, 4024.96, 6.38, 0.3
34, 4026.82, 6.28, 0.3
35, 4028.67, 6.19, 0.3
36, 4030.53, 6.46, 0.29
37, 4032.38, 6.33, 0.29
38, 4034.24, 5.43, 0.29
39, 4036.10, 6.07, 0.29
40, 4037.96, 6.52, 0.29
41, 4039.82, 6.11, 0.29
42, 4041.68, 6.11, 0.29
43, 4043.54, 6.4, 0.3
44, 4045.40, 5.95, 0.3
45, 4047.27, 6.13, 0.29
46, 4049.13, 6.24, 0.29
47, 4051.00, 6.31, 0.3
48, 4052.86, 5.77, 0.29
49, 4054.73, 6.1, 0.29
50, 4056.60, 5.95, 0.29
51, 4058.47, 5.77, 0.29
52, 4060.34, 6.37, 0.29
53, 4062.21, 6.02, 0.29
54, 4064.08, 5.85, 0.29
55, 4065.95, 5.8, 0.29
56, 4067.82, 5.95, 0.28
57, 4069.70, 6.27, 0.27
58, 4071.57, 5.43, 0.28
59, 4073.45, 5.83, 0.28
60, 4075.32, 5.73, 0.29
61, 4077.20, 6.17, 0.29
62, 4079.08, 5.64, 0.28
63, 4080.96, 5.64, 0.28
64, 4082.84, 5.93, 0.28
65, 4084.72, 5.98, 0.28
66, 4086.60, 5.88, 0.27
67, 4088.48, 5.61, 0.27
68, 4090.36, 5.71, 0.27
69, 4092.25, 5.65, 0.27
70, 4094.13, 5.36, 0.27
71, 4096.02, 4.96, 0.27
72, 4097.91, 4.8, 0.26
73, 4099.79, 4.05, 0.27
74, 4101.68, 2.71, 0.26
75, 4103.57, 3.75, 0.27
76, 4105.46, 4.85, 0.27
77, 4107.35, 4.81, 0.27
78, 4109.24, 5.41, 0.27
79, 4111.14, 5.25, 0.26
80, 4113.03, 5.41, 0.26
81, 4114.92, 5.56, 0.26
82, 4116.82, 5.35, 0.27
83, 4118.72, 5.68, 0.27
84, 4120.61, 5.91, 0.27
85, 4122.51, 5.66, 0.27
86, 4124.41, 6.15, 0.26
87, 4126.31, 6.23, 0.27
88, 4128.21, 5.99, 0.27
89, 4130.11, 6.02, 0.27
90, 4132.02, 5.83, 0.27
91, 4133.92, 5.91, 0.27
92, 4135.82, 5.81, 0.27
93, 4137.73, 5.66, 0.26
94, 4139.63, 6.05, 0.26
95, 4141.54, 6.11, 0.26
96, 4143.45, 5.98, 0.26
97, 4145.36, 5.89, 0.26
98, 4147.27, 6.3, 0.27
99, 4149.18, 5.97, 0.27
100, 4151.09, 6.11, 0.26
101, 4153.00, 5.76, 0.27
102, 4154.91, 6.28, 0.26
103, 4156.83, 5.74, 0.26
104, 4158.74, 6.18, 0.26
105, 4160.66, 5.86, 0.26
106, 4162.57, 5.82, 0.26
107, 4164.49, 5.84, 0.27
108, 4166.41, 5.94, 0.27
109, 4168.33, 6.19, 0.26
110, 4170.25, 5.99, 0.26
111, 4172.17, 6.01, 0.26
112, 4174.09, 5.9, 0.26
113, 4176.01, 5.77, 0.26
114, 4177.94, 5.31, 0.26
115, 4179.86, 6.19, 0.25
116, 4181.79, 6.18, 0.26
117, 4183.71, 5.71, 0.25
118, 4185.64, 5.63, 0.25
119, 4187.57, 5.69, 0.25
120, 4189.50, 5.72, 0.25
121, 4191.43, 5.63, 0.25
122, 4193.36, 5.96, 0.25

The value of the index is 2.6 angstrom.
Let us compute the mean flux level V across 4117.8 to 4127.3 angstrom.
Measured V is 5.93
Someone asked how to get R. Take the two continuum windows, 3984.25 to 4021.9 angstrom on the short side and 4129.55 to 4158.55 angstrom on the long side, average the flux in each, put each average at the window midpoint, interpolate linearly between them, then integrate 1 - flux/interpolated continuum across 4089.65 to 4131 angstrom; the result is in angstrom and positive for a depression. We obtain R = 5.13 angstrom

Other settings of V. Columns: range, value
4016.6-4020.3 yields 6.02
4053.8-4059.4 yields 5.94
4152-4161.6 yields 5.96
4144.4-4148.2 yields 6.09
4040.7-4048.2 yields 6.15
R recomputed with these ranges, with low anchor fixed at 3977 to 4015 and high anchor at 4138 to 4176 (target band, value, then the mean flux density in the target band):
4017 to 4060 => -0.97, 6.1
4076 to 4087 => 0.19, 5.87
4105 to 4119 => 1.62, 5.29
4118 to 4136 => 0.16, 5.93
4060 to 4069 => -0.02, 5.98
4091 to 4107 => 3.82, 4.55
